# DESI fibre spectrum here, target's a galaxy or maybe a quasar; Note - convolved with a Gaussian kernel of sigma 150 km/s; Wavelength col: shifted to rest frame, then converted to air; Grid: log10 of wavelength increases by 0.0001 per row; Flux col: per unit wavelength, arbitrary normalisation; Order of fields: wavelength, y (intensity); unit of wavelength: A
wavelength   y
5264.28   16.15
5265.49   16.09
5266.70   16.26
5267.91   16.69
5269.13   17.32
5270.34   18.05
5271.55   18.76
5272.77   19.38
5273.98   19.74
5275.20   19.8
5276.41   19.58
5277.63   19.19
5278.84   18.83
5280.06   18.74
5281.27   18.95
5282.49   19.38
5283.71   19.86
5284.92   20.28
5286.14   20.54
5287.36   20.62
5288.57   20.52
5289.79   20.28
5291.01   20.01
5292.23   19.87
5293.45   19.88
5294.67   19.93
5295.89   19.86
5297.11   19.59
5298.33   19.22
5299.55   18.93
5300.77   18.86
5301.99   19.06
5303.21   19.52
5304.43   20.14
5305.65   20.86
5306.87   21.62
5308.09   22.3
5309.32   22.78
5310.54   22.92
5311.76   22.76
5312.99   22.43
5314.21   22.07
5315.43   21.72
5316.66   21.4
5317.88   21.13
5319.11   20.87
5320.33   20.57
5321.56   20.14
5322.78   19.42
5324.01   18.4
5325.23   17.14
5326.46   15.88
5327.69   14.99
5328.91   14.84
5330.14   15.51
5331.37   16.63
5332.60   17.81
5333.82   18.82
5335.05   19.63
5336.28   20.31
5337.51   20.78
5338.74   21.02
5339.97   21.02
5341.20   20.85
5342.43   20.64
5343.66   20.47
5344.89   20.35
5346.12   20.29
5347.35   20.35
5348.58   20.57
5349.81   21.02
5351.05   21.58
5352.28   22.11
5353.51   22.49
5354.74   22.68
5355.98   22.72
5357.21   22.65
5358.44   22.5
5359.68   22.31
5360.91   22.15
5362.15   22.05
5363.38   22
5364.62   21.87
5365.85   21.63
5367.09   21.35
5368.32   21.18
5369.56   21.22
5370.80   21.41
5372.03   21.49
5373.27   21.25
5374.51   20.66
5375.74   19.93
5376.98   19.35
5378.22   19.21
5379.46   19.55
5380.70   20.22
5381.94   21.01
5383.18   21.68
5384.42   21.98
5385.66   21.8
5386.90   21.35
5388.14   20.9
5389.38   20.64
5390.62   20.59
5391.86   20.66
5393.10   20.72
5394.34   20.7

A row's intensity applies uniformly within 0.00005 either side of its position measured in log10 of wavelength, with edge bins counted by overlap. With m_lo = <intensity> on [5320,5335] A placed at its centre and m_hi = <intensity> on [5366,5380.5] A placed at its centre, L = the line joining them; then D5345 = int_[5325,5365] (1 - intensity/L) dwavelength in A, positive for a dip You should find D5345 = -3.1 A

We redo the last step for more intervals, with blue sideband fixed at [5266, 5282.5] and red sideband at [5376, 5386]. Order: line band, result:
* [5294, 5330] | -1.23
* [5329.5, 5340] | 0.40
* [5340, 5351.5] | -0.46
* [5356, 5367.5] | -1.10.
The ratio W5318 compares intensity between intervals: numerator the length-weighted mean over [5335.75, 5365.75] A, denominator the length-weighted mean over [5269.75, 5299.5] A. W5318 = 1.09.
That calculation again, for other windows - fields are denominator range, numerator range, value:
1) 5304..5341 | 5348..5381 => 1.08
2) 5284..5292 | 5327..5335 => 0.82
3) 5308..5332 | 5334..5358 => 1.08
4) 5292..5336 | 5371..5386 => 1.05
